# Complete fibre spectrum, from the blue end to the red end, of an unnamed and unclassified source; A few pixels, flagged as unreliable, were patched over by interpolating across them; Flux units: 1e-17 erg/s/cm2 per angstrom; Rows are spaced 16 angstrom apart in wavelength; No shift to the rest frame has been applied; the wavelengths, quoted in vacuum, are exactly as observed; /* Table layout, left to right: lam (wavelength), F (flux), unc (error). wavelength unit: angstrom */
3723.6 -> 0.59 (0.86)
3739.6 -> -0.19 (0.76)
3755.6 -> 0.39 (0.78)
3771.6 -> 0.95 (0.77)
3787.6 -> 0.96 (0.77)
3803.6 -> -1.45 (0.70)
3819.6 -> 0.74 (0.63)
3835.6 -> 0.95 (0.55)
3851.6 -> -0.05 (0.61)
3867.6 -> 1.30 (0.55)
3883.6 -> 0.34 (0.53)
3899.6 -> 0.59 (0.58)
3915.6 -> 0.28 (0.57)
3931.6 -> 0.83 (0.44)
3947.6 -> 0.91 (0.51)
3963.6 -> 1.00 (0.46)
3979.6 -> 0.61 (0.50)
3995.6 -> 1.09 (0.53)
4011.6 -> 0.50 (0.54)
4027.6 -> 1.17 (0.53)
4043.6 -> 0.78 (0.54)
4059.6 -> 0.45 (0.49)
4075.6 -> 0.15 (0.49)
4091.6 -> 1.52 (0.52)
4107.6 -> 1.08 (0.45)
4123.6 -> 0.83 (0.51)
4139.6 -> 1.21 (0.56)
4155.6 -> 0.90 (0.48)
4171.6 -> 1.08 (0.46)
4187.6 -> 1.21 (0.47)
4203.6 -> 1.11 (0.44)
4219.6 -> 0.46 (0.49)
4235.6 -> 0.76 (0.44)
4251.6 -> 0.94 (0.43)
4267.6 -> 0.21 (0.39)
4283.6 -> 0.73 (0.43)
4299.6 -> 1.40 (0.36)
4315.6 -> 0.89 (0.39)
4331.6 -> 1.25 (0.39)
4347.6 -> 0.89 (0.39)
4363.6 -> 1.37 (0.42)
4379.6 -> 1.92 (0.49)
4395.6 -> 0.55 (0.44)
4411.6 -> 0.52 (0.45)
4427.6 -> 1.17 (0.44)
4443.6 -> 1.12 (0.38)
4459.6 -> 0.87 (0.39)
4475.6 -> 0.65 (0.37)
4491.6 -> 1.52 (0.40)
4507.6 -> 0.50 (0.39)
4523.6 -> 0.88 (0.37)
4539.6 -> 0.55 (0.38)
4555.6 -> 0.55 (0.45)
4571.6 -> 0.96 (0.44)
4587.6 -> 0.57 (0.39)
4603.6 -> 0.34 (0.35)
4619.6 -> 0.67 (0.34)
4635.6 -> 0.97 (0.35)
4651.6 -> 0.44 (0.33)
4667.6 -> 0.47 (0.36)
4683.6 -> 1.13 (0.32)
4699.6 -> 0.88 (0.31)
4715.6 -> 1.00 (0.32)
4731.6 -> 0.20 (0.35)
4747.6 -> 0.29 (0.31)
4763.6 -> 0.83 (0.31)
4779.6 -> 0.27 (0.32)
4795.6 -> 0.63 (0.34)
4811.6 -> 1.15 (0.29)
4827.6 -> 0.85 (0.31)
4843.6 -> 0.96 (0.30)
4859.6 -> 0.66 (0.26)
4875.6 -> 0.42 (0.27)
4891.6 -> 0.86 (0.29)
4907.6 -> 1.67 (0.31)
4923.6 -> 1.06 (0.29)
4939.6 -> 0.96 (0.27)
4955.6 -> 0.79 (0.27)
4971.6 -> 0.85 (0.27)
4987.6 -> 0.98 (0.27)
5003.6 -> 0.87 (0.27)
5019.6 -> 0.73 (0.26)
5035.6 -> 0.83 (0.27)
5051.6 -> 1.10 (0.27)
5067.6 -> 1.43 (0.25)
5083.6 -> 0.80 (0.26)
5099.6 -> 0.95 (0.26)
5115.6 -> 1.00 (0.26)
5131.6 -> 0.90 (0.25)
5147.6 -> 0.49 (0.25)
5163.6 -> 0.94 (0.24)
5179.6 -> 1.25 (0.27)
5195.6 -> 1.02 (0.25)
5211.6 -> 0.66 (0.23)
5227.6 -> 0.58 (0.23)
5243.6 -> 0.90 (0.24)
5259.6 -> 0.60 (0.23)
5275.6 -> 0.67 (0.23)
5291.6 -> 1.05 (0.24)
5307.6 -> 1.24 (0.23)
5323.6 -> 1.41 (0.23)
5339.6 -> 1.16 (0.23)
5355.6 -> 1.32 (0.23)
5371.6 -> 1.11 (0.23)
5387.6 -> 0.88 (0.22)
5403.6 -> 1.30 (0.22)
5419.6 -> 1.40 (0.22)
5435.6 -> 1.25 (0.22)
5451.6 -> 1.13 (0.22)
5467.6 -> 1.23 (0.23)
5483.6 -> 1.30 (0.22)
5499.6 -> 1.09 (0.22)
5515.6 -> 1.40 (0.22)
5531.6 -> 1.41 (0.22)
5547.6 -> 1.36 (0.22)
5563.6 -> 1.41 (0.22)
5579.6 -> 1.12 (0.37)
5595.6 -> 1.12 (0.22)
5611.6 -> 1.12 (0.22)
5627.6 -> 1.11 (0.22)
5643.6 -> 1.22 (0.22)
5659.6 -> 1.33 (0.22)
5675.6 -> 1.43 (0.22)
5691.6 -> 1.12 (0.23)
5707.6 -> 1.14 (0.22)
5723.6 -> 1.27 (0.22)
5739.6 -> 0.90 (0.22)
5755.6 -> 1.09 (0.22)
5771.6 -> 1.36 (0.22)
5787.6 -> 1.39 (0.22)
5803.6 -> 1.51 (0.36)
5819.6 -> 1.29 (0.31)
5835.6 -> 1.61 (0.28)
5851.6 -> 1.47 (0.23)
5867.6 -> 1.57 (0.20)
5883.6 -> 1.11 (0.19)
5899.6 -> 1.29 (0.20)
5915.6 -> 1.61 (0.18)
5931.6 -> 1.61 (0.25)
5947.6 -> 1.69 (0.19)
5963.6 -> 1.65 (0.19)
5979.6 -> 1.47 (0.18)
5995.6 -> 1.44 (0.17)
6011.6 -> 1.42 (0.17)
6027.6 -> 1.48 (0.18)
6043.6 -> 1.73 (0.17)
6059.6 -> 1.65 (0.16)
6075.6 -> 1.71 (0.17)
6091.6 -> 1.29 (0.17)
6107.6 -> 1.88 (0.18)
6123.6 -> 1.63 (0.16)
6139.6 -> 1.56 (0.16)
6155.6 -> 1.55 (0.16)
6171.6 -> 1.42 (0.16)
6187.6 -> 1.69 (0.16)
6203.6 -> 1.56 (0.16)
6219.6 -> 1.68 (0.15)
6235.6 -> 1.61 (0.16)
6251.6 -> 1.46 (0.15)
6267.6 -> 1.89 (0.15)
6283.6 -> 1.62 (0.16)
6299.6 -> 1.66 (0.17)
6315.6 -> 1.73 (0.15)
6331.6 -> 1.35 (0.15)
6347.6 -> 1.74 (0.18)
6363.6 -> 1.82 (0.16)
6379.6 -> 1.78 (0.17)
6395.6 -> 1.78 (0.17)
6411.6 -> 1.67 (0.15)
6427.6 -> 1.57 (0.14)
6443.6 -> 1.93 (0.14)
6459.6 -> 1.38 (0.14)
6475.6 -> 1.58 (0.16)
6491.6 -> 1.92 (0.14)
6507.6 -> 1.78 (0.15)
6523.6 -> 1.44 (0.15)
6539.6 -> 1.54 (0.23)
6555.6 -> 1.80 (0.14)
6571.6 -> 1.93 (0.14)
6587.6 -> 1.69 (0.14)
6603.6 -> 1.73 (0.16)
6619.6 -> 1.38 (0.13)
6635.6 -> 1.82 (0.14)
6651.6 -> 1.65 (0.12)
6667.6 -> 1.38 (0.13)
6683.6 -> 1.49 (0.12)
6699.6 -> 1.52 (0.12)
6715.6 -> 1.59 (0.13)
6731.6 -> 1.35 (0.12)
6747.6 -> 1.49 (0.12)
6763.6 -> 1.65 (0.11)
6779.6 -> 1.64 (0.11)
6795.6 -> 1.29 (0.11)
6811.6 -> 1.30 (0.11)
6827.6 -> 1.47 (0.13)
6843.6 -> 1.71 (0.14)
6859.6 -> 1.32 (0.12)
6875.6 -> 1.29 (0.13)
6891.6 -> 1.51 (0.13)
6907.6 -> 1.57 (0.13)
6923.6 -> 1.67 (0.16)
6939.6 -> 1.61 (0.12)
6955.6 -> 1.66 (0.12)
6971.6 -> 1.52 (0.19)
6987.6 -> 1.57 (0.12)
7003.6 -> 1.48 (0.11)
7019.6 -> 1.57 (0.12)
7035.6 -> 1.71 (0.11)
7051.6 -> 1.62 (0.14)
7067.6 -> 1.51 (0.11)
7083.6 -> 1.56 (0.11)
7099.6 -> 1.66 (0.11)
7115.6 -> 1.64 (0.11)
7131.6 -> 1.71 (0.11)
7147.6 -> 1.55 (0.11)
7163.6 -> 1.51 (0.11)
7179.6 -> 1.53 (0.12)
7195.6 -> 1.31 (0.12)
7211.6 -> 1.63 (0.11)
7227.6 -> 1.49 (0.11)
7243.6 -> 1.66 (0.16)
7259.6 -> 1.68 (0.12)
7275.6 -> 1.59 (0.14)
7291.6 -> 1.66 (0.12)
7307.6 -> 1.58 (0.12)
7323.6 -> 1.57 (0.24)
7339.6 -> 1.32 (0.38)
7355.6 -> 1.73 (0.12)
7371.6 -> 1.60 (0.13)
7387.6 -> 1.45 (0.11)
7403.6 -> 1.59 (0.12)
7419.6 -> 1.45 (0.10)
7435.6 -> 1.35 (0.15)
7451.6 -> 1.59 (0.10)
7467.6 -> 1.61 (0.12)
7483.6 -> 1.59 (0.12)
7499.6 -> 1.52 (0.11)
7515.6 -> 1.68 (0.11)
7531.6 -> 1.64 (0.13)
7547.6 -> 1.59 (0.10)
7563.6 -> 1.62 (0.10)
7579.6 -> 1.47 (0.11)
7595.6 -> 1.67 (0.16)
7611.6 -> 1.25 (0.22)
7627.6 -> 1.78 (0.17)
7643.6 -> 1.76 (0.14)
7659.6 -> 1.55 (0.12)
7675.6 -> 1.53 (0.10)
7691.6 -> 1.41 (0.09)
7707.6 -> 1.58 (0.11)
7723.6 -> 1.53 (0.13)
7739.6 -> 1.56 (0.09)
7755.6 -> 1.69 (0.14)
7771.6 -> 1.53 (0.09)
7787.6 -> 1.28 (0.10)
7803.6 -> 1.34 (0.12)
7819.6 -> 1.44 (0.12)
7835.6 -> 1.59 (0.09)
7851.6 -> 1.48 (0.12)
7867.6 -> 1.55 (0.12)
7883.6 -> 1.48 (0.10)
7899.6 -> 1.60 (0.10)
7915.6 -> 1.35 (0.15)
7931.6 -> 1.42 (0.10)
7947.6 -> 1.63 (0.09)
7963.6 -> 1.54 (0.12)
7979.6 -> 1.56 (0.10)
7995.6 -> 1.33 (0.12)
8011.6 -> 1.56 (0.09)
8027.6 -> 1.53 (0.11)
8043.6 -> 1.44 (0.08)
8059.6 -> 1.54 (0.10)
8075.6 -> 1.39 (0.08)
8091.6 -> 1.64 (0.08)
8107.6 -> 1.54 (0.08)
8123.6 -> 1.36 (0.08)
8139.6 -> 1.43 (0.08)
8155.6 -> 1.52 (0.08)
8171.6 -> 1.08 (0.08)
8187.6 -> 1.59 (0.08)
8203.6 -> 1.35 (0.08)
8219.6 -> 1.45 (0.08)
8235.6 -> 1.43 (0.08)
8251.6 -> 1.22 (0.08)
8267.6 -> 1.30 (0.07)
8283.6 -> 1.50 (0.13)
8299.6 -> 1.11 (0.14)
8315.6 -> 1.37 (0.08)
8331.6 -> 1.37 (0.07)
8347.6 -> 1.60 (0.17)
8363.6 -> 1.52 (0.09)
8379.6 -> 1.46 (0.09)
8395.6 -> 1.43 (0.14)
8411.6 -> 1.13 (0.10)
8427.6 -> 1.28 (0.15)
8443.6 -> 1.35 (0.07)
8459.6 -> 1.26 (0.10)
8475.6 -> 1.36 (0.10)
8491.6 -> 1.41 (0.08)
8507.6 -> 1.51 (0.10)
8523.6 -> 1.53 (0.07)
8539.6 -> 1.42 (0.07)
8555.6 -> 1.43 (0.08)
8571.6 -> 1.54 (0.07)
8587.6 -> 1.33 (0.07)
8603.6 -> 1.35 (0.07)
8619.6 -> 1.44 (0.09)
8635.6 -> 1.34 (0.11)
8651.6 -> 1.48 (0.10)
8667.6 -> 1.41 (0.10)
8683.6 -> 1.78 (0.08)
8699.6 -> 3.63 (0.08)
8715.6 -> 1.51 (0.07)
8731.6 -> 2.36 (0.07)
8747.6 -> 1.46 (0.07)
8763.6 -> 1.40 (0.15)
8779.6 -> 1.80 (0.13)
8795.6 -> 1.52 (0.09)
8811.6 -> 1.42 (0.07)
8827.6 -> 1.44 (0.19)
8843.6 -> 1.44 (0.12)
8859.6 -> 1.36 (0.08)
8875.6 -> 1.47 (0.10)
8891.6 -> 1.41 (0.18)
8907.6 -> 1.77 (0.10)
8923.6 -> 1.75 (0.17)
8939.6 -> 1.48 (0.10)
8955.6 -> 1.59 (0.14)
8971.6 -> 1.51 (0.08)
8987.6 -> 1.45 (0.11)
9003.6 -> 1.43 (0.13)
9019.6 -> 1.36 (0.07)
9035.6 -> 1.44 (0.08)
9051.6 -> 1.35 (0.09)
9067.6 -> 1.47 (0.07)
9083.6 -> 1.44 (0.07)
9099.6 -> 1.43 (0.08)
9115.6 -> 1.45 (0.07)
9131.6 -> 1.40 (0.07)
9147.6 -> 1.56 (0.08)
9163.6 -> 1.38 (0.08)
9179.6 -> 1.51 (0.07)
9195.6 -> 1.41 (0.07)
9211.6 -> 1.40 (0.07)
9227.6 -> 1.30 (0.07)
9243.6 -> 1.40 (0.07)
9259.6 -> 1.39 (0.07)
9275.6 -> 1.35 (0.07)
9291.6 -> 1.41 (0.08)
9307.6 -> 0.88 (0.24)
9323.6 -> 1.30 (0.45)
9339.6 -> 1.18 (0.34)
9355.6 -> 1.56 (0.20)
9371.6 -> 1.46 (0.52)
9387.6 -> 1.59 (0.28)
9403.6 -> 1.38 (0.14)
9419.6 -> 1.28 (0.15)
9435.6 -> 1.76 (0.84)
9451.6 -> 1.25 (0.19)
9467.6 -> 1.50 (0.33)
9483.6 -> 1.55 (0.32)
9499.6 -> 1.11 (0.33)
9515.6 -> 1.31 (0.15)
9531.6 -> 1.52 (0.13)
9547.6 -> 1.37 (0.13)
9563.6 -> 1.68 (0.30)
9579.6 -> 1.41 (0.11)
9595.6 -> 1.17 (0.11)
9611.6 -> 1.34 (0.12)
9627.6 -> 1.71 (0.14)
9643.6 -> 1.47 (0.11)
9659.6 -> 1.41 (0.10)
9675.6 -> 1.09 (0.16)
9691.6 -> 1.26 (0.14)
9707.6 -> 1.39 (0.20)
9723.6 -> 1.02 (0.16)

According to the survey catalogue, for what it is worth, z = 0.326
